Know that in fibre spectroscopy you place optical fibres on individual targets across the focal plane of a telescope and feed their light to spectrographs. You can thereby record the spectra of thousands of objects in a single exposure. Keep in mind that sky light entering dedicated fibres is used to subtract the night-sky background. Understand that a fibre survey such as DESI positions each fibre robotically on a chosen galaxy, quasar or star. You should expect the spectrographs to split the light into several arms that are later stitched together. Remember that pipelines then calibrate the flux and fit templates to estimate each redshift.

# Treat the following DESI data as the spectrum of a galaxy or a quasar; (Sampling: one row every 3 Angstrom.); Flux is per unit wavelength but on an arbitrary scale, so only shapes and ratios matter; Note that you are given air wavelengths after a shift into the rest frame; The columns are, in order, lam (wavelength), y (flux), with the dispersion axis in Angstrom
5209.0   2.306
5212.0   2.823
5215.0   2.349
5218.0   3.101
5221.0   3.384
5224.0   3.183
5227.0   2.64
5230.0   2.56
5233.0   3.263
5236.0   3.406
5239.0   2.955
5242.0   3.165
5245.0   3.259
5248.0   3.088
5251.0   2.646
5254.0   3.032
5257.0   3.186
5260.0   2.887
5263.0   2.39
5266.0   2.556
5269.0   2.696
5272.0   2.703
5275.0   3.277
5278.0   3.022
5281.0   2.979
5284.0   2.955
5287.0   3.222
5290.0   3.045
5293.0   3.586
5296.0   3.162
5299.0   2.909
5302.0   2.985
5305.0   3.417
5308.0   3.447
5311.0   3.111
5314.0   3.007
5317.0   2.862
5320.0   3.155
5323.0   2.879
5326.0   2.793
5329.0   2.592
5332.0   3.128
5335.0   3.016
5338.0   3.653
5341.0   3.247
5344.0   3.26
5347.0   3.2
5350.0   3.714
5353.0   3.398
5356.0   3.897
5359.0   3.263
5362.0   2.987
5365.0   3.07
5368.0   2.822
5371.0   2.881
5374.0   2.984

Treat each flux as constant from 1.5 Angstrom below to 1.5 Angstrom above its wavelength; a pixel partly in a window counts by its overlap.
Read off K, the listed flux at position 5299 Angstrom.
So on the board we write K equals 2.909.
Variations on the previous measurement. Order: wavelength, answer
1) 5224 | 3.183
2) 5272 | 2.703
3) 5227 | 2.64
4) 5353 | 3.398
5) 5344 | 3.26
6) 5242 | 3.165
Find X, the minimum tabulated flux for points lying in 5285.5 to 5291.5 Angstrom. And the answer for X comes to 3.045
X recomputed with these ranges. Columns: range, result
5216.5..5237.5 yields 2.56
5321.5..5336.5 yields 2.592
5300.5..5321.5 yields 2.862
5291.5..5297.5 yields 3.162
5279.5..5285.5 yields 2.955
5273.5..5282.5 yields 2.979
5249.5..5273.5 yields 2.39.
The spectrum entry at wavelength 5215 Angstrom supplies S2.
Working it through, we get 2.349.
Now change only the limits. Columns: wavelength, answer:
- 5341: 3.247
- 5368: 2.822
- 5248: 3.088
